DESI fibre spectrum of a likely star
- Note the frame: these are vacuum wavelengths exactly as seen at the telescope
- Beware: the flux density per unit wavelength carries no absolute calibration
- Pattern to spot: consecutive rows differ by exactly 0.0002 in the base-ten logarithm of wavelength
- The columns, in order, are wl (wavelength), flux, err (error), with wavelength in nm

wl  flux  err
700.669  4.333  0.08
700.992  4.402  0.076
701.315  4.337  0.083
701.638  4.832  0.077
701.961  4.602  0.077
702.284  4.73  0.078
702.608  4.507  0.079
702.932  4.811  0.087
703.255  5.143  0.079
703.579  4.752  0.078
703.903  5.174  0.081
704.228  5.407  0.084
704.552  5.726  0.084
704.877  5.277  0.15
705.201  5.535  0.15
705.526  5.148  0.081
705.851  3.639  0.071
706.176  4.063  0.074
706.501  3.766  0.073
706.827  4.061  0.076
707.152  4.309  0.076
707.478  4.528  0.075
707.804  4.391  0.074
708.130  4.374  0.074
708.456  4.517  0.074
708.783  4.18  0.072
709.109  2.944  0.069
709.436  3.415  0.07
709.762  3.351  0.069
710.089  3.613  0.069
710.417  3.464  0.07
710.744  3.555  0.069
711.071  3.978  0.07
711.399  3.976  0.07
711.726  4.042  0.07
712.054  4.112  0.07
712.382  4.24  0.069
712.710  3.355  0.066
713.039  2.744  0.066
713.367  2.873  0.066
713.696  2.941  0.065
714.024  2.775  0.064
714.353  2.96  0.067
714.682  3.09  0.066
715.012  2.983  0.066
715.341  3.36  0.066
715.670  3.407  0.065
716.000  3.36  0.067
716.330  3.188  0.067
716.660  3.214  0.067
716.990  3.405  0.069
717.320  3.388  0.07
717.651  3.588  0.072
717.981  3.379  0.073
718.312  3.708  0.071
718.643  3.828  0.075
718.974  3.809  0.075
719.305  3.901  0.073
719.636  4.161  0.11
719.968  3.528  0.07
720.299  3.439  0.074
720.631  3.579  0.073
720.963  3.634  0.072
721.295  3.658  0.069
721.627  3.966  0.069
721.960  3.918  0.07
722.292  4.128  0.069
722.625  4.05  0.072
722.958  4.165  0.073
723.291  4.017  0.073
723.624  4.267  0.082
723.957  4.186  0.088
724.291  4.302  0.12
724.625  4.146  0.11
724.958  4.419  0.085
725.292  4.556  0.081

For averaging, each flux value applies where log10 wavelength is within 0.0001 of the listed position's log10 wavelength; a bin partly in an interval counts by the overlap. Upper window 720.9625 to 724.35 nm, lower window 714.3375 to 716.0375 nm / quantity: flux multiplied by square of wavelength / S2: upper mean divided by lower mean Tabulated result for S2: 1.29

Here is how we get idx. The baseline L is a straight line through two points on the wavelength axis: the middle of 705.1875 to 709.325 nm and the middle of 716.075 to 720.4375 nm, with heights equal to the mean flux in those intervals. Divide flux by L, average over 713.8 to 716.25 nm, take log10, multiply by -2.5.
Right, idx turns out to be 0.20 mag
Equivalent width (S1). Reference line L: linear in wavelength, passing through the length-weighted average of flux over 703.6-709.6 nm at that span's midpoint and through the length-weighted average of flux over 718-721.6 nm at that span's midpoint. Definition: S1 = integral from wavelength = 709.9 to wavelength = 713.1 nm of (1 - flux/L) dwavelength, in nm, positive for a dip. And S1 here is 0.35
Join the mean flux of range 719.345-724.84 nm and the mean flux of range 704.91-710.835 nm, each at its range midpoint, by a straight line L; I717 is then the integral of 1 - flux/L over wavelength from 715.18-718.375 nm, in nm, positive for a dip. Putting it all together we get 0.49 nm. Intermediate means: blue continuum 4.08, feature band 3.39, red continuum 3.95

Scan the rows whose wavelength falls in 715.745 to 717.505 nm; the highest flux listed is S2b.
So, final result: 3.405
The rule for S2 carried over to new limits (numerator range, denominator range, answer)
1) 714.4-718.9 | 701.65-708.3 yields 0.74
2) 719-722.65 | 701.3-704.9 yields 0.81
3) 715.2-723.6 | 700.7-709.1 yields 0.83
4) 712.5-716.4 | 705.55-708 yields 0.76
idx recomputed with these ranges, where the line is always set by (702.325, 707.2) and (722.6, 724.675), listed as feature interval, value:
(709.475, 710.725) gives 0.30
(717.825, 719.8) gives 0.14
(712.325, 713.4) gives 0.35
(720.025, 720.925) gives 0.21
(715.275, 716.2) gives 0.29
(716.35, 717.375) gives 0.30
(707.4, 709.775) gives 0.17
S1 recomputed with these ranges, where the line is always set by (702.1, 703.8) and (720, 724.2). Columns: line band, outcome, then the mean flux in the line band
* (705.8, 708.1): 0.23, 4.15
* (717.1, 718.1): 0.16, 3.45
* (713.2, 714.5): 0.43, 2.89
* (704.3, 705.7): -0.21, 5.41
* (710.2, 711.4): 0.20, 3.7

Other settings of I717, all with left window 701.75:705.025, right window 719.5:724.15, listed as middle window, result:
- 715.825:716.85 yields 0.24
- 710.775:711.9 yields 0.15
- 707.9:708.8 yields 0.06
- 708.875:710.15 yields 0.35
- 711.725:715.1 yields 0.89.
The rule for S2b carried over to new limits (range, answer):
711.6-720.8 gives 4.24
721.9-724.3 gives 4.302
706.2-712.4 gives 4.528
